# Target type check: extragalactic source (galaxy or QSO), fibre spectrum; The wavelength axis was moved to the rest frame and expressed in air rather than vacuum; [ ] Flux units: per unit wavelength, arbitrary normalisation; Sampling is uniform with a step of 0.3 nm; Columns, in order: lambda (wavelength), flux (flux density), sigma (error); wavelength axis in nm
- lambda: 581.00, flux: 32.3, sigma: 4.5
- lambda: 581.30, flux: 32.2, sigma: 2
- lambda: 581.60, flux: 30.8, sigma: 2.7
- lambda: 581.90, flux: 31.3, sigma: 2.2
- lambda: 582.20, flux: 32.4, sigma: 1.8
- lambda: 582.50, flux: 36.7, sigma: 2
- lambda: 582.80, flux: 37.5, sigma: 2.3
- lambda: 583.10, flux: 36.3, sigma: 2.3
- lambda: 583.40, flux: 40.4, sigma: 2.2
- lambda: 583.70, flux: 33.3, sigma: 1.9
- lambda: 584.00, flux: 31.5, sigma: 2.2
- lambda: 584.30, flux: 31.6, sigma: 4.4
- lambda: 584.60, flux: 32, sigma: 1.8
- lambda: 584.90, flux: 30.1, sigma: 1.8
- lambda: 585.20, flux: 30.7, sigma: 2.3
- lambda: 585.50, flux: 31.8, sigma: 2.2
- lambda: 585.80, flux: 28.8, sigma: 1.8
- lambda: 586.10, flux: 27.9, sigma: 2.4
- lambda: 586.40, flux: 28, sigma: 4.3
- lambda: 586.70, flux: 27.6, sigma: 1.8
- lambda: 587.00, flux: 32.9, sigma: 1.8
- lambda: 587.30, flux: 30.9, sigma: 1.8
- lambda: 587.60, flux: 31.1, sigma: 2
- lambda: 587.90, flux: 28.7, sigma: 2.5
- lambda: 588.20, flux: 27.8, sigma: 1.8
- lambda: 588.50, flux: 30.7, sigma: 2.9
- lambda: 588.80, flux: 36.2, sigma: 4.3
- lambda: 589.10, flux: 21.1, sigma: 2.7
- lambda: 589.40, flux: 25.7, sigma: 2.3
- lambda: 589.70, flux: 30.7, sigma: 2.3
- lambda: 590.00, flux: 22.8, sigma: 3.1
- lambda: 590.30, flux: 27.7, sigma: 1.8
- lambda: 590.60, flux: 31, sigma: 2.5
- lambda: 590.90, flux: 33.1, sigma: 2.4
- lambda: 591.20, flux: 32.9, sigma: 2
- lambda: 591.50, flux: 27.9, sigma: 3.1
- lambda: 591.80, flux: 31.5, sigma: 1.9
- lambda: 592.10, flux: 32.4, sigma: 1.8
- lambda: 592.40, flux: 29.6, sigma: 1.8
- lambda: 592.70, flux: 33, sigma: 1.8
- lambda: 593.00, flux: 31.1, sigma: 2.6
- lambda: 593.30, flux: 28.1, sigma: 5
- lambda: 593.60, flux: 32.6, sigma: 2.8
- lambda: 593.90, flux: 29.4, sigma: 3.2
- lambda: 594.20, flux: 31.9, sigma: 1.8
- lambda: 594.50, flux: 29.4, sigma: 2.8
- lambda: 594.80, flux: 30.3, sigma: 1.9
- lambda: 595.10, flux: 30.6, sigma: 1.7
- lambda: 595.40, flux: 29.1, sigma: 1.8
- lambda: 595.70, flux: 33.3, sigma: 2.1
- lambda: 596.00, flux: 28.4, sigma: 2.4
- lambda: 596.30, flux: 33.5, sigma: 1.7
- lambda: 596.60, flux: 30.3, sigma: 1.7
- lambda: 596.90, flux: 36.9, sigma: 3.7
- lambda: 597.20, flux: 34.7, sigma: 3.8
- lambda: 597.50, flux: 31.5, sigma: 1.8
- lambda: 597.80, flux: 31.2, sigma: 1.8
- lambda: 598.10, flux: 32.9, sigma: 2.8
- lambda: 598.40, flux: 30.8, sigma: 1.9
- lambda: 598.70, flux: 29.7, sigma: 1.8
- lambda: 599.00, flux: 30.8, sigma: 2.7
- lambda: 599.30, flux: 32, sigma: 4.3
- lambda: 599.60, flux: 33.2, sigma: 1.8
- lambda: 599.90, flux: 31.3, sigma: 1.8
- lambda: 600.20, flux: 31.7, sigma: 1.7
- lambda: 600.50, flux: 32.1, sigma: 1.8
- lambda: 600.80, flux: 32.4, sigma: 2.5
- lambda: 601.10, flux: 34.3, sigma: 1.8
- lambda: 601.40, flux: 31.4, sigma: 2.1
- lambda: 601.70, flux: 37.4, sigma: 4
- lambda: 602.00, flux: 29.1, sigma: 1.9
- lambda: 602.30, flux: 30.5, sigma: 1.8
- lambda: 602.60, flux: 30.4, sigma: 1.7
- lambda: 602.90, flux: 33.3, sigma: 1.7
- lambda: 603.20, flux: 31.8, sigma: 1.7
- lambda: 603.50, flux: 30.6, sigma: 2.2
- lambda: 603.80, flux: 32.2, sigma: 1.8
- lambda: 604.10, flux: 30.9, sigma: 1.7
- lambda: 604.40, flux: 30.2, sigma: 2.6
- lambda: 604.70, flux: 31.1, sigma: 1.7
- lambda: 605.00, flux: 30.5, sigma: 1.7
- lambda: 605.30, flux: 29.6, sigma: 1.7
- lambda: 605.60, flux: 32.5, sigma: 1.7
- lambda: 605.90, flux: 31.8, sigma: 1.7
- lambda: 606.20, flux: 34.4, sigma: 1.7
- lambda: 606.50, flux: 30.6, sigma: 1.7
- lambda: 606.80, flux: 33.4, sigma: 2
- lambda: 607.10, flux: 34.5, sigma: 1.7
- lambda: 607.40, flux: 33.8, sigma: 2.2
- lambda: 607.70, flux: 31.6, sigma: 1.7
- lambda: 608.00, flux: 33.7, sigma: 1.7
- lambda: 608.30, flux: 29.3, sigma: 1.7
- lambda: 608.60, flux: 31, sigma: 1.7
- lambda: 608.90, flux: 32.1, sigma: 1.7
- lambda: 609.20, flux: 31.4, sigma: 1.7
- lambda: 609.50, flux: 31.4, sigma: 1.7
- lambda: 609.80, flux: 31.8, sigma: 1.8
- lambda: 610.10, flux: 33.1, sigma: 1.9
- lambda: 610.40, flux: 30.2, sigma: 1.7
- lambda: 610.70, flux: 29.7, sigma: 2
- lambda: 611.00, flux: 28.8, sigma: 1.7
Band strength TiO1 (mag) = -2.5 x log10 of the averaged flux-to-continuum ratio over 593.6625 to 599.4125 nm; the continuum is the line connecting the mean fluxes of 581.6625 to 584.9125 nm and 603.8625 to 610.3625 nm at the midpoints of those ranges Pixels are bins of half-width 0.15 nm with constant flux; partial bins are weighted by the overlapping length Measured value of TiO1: 0.05 mag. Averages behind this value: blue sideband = 34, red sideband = 31.8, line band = 31.4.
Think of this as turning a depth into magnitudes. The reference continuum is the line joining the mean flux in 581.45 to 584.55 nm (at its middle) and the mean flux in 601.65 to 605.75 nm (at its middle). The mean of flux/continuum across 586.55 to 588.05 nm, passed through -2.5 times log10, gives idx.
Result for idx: 0.112 mag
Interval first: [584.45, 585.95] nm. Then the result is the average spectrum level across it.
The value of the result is 30.7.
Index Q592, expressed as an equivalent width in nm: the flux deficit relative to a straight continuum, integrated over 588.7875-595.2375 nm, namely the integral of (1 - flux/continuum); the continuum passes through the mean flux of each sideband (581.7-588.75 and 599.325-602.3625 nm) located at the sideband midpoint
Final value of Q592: 0.45 nm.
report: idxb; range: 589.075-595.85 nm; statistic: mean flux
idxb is 30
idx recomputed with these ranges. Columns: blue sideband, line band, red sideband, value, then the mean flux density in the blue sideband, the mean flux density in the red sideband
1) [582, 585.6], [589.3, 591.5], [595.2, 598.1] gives 0.132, 33.7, 32.1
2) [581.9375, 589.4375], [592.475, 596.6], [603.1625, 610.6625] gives 0.025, 31.4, 31.7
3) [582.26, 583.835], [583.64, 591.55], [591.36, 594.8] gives 0.140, 36.6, 30.6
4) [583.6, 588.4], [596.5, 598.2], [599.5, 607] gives -0.056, 30.3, 31.9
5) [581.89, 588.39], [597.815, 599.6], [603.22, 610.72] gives 0.011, 31.8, 31.7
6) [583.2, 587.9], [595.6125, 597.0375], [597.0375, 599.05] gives -0.025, 31.2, 31.7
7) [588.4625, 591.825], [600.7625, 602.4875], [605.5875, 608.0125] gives -0.025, 29.1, 32.9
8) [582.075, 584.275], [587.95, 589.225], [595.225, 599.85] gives 0.169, 35.3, 31.9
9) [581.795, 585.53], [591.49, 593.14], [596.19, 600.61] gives 0.054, 33.6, 32.2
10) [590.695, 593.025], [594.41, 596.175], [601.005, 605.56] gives 0.043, 31.4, 31.5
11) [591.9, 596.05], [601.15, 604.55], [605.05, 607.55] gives 0.010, 30.7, 32.5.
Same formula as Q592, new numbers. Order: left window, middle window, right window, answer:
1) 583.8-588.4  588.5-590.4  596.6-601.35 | 0.19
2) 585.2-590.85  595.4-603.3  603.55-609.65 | -0.34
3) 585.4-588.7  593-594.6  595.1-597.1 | 0.05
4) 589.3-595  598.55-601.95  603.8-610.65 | -0.14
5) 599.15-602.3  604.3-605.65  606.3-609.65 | 0.07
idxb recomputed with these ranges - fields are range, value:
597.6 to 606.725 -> 31.7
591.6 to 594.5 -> 30.9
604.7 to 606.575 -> 31.6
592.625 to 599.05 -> 31.3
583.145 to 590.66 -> 30.1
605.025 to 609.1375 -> 32.1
